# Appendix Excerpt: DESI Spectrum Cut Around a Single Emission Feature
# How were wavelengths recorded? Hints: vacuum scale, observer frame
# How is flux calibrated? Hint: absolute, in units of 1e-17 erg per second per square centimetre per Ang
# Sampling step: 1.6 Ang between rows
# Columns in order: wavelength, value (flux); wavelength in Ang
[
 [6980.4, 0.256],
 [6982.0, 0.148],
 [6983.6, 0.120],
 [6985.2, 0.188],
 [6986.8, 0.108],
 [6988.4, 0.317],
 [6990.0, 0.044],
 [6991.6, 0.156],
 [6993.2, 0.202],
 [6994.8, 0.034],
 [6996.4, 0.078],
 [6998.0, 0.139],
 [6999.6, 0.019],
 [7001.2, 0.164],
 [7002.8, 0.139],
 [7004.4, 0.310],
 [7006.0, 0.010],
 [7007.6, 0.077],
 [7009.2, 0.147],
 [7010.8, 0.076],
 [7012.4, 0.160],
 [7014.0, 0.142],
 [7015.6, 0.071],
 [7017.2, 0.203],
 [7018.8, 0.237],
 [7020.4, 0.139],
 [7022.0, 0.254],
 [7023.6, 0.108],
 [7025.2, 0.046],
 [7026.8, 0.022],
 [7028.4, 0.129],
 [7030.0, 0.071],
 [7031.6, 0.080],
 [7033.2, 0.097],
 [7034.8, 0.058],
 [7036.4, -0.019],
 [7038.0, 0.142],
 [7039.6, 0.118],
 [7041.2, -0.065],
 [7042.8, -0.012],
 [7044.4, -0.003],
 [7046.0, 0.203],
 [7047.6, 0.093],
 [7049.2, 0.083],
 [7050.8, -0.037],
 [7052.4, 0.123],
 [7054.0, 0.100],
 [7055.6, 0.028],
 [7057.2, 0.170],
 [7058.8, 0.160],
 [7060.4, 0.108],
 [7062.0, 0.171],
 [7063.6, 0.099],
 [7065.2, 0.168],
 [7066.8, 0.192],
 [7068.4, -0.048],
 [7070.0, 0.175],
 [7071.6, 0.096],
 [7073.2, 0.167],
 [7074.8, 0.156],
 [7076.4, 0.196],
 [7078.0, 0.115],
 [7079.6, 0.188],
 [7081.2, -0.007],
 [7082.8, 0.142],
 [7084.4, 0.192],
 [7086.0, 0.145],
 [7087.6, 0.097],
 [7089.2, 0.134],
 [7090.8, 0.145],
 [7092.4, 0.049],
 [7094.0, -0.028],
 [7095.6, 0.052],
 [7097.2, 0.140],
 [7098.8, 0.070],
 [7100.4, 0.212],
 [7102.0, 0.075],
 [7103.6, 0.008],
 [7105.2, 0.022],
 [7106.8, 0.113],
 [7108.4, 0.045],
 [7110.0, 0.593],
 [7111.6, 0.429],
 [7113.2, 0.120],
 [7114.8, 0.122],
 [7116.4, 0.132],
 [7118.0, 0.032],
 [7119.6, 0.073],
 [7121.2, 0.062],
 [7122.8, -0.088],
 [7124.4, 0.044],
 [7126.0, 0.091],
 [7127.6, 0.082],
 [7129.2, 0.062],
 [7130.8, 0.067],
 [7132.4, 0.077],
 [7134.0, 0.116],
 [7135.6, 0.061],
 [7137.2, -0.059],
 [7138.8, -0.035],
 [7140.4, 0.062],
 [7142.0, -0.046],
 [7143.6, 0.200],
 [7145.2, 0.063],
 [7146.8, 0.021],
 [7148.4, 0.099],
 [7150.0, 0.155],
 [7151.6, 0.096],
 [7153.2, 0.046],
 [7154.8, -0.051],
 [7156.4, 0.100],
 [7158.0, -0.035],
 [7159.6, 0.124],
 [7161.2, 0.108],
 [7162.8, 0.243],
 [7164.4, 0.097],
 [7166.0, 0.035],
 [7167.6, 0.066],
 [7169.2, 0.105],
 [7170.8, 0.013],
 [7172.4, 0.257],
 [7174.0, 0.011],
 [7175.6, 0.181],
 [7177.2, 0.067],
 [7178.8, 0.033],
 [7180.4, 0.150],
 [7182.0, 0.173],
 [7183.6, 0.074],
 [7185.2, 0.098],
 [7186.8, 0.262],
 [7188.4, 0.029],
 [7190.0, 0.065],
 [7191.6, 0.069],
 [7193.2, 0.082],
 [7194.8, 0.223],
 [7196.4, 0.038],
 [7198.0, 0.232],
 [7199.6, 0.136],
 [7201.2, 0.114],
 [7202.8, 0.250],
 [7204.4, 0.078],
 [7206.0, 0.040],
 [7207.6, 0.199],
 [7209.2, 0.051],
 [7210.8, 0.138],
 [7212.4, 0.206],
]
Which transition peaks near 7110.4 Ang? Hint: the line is Halpha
